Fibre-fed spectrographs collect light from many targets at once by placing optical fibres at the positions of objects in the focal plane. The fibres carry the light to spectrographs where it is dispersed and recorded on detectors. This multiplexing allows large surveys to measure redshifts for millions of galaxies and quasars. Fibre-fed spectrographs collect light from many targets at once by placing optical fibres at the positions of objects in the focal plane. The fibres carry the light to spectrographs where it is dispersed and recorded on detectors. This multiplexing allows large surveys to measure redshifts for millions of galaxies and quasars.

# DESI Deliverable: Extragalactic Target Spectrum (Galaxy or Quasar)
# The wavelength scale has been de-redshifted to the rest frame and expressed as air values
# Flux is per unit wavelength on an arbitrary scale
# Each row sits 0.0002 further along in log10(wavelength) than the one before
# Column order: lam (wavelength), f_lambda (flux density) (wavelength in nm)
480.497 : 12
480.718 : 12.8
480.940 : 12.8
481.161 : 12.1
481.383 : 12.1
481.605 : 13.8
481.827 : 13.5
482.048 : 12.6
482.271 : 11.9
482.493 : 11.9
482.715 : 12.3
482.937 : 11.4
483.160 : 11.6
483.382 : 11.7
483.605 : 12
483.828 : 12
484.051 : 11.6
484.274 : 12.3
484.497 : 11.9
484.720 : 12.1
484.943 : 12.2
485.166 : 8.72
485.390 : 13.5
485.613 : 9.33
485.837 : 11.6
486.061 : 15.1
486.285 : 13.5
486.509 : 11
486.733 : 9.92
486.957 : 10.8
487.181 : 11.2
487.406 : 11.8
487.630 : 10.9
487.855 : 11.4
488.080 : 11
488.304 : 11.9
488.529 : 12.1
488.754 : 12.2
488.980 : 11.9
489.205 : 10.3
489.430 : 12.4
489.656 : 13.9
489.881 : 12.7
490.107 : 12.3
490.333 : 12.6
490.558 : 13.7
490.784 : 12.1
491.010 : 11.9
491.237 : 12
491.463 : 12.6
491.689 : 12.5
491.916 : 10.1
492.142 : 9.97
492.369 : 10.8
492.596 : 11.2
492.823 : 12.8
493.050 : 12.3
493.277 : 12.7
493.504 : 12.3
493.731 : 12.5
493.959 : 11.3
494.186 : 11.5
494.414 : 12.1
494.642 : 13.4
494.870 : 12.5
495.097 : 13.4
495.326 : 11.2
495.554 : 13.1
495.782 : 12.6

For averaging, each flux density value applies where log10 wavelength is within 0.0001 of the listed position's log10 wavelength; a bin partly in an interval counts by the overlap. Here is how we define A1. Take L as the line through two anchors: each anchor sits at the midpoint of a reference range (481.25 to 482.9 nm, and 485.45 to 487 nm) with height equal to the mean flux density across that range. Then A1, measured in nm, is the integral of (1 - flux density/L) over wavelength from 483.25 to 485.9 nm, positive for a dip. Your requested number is 0.10 nm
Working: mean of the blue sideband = 12.5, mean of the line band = 11.6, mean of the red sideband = 11.7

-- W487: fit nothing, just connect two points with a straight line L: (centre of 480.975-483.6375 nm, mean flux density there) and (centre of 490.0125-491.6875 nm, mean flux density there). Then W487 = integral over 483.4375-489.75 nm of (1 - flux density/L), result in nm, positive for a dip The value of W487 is 0.33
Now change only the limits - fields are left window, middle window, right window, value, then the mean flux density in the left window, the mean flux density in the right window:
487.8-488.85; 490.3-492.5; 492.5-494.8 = 0.04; 11.7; 12.2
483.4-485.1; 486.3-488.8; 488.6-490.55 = 0.17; 11.9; 12.4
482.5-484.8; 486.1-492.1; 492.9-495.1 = 0.12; 11.9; 12.4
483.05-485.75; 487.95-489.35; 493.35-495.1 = 0.04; 11.6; 12.3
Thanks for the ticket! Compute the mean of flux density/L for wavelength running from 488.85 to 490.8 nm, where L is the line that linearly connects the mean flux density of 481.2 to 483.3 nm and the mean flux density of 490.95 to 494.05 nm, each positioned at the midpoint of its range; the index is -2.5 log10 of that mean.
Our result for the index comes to -0.05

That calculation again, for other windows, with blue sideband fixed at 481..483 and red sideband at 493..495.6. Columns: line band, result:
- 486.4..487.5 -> 0.14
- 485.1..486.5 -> 0.04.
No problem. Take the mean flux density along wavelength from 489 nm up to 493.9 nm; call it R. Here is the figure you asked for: 12.1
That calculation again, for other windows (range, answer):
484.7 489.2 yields 11.6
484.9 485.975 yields 11.1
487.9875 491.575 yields 12.2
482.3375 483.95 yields 11.8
